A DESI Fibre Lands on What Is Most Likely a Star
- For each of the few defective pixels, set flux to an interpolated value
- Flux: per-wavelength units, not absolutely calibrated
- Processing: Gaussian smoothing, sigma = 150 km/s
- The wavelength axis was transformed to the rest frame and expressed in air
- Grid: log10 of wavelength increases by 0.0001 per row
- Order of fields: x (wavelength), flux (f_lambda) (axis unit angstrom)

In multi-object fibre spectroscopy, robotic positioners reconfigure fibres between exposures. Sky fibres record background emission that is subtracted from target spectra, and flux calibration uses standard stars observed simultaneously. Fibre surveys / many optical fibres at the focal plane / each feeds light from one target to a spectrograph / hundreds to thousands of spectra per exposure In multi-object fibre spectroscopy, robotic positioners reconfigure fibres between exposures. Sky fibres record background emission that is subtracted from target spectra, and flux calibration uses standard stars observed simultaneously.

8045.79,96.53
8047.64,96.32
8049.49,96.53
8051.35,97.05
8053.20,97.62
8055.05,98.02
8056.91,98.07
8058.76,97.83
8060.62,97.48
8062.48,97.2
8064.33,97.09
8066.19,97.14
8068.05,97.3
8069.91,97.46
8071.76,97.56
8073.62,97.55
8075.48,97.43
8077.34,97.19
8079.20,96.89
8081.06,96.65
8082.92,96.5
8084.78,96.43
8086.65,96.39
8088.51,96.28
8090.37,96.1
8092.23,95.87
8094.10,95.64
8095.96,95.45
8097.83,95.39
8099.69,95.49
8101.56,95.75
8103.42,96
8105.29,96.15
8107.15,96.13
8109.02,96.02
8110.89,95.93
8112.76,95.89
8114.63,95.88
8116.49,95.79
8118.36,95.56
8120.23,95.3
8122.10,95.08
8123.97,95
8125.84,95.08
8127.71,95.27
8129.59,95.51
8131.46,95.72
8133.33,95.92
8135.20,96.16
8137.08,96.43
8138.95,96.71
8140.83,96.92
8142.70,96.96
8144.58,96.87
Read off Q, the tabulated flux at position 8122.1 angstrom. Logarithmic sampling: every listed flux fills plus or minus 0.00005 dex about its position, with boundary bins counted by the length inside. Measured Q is 95.08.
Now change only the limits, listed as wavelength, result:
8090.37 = 96.1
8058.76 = 97.83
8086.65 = 96.39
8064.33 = 97.09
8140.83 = 96.92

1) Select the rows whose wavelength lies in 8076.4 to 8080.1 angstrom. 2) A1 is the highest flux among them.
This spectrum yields 97.19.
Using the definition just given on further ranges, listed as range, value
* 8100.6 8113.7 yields 96.15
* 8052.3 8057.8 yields 98.07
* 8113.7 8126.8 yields 95.88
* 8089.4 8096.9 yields 96.1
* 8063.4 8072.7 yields 97.56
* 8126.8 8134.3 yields 95.92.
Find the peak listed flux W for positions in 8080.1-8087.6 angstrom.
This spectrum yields 96.65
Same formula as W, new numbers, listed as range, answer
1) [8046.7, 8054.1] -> 97.62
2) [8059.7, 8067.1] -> 97.48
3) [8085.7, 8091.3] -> 96.39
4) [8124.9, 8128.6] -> 95.27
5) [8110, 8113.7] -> 95.93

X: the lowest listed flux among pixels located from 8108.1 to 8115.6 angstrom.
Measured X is 95.88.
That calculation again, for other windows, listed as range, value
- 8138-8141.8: 96.71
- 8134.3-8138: 96.16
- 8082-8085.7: 96.43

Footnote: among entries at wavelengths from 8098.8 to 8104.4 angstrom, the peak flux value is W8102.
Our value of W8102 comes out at 96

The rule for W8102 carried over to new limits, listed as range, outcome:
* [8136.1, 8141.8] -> 96.92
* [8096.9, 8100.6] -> 95.49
